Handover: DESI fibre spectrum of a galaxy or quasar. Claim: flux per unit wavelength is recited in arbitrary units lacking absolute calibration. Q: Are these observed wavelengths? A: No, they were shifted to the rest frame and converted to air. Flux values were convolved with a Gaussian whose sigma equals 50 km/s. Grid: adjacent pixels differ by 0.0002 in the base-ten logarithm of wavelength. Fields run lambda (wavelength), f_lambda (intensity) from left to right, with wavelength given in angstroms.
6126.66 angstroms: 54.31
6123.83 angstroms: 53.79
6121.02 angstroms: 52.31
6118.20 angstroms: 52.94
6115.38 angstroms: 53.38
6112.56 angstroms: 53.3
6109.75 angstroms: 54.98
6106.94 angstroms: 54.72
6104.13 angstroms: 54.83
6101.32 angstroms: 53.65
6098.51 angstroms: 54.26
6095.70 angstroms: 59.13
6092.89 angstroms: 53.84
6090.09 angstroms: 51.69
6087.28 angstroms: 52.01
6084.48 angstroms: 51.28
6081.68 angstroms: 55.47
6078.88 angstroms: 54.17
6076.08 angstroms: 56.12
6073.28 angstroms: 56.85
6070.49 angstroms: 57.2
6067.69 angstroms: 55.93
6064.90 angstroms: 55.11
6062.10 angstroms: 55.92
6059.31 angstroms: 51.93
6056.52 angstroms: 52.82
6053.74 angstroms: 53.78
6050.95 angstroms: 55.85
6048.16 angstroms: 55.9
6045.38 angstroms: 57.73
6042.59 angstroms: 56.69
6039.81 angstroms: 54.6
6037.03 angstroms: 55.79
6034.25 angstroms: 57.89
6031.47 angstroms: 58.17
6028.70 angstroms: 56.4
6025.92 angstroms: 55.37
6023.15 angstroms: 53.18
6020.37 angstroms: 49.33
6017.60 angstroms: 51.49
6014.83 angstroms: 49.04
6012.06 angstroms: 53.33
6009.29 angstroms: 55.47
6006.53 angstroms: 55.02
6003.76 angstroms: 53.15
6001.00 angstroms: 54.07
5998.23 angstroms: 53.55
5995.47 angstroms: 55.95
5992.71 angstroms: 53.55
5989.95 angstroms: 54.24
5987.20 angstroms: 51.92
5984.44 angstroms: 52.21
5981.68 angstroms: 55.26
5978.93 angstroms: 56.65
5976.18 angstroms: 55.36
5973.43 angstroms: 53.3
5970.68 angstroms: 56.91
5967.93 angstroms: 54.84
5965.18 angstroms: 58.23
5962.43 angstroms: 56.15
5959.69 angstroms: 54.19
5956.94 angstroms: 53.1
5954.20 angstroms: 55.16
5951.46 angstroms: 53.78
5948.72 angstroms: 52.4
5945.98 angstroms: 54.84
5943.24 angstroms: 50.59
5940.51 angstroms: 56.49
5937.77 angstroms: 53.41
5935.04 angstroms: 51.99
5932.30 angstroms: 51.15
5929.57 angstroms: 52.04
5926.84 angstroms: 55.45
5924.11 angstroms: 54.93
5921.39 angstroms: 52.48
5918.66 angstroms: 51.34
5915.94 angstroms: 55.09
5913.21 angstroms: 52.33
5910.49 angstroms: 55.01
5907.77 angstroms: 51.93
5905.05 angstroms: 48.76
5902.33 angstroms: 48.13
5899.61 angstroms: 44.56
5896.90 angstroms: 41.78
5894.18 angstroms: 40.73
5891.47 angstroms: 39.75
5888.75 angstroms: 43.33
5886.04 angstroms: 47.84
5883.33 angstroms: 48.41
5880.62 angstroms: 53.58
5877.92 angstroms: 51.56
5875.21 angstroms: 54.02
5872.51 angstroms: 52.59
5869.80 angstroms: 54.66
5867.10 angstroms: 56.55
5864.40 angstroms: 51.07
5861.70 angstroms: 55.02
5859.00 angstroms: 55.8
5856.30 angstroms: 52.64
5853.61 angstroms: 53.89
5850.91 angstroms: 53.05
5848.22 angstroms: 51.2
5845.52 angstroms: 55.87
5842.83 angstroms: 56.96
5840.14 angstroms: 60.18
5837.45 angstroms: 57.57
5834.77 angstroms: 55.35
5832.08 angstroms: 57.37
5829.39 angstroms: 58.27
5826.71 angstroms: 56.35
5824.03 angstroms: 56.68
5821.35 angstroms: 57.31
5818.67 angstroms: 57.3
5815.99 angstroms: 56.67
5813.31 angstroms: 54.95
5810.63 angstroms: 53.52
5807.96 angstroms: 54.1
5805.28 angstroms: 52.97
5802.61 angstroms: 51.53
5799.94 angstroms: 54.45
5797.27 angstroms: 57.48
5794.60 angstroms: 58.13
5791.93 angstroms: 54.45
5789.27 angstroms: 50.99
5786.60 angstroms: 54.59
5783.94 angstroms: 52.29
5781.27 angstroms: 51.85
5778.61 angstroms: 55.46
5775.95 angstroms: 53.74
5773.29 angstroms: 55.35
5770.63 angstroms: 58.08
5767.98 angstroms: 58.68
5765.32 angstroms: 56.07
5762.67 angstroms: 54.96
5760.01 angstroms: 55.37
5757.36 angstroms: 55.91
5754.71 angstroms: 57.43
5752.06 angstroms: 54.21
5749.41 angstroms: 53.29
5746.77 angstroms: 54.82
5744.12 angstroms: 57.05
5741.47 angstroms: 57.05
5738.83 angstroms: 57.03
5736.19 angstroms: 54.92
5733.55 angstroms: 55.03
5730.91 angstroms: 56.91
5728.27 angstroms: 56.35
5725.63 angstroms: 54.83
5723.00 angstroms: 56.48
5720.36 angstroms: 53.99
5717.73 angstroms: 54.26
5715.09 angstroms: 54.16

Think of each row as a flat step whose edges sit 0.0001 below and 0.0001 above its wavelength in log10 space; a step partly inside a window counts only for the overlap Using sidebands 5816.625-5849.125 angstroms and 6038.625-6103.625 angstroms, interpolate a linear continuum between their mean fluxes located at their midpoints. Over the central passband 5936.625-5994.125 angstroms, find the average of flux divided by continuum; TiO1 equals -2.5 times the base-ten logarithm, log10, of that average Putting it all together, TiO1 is 0.025 mag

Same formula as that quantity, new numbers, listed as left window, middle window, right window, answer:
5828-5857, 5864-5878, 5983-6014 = 0.033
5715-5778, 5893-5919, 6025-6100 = 0.136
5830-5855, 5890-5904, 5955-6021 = 0.267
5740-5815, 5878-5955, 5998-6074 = 0.087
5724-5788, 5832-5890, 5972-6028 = 0.024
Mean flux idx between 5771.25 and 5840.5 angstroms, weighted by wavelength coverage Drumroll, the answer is 55.3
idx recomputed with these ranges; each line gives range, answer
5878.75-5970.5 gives 51.4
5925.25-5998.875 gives 54.2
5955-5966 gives 55.3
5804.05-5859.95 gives 55.6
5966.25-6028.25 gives 53.8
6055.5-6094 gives 54.3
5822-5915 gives 52.2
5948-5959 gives 53.7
